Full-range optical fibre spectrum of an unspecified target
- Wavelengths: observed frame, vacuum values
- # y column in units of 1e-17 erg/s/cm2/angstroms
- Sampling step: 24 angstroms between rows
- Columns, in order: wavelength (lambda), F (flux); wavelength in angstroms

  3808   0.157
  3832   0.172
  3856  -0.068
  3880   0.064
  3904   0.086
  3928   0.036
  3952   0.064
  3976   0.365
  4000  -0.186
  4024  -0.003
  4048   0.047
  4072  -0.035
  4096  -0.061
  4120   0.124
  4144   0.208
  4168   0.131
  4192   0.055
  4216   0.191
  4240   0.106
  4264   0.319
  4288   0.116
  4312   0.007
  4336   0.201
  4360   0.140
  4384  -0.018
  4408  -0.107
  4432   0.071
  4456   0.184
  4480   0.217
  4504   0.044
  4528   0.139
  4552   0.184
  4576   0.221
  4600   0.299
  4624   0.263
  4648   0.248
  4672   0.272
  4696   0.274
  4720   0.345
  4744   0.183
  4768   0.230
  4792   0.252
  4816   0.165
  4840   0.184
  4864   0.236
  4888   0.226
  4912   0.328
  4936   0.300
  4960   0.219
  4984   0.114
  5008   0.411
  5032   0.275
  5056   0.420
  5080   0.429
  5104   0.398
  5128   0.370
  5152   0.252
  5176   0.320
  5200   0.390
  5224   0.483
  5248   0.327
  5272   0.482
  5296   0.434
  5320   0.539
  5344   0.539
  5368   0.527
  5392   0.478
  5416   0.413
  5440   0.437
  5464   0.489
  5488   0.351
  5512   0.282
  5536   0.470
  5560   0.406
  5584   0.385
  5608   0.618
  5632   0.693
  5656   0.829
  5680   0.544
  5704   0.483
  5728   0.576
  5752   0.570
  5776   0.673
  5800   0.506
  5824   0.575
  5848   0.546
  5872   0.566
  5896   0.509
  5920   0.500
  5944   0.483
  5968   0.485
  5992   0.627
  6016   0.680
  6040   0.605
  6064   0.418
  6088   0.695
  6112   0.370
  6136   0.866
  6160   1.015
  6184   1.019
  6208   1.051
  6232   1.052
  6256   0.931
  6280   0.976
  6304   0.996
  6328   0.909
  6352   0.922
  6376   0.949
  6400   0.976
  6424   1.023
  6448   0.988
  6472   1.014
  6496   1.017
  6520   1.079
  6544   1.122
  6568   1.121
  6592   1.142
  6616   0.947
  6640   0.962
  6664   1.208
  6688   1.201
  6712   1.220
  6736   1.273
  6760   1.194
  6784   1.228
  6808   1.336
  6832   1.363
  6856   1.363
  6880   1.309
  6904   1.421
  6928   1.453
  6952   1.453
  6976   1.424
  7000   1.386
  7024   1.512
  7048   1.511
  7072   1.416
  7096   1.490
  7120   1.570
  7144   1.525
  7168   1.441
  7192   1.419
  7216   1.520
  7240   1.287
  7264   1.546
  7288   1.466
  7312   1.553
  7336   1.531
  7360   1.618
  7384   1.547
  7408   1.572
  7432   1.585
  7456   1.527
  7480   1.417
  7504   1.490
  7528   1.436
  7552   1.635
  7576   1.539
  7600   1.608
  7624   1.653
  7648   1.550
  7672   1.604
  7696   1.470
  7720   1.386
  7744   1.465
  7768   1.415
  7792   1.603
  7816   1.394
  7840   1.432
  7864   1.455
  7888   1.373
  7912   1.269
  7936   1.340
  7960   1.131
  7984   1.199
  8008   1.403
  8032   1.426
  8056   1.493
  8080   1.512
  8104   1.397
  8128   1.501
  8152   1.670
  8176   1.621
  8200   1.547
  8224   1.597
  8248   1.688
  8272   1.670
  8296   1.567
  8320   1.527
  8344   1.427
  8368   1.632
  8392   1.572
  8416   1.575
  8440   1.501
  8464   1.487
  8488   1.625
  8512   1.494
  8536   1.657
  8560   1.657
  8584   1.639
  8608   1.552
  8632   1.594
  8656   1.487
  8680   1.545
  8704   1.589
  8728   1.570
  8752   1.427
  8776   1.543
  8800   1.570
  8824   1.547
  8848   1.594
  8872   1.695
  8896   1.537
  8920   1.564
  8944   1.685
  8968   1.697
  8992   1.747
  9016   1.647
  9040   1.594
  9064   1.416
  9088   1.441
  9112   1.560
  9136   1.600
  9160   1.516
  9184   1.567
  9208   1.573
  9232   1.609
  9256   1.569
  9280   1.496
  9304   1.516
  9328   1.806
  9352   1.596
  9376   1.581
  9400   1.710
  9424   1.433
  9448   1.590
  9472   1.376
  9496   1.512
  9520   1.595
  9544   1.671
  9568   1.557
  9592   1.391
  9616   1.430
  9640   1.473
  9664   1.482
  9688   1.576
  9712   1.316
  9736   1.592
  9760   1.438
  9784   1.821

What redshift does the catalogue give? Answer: 0.54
